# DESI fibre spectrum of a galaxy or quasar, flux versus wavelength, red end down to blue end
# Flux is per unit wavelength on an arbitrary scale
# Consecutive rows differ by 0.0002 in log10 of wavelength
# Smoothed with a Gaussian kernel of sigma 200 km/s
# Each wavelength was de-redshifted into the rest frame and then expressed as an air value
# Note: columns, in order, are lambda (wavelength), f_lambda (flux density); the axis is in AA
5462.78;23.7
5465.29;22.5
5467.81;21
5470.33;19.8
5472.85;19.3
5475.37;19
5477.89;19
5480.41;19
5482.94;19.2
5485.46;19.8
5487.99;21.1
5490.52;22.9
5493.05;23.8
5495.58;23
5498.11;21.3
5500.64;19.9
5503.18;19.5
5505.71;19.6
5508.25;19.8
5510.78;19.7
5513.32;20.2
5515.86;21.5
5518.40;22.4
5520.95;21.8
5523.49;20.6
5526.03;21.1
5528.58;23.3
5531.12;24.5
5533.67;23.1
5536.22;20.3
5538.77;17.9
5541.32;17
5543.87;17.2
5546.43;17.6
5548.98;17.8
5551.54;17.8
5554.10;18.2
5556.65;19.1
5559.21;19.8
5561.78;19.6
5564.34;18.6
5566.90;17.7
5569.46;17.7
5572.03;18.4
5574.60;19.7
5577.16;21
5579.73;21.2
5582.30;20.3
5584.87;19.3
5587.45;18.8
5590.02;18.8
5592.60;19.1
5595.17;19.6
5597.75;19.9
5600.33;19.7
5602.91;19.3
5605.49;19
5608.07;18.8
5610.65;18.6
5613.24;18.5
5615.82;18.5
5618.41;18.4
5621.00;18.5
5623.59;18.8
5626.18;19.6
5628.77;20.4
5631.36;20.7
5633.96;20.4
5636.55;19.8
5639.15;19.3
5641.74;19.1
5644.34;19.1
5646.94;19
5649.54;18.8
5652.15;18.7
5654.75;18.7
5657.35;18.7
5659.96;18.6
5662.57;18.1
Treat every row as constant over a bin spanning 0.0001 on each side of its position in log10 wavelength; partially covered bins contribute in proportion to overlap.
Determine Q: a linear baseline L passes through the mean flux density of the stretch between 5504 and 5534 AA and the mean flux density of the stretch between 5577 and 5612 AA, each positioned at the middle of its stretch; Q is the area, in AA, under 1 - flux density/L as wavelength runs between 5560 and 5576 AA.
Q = 1.2 AA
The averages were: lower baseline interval 21.4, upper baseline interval 19.5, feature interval 18.7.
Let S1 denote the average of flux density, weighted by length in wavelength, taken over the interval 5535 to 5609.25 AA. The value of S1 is 18.9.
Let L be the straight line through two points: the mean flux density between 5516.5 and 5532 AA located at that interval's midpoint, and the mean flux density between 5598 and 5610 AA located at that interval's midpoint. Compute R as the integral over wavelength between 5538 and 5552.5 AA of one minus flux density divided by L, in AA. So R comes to 2.63 AA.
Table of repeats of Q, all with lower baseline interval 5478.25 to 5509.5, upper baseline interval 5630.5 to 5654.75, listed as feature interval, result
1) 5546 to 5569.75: 2.0 AA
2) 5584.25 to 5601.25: 0.4 AA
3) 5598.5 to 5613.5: 0.5 AA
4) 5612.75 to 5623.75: 0.6 AA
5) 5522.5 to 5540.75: -0.9 AA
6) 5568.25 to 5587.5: 0.3 AA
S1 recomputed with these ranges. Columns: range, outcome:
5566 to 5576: 18.4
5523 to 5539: 21.8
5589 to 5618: 19.1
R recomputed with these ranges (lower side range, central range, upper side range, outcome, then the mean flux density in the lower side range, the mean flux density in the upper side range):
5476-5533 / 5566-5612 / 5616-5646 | 1.6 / 21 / 19.4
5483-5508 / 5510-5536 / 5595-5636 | -1.5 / 21.1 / 19.3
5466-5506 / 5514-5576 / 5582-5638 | 0.7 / 20.5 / 19.3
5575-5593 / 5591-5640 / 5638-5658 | 0.2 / 19.8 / 18.9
